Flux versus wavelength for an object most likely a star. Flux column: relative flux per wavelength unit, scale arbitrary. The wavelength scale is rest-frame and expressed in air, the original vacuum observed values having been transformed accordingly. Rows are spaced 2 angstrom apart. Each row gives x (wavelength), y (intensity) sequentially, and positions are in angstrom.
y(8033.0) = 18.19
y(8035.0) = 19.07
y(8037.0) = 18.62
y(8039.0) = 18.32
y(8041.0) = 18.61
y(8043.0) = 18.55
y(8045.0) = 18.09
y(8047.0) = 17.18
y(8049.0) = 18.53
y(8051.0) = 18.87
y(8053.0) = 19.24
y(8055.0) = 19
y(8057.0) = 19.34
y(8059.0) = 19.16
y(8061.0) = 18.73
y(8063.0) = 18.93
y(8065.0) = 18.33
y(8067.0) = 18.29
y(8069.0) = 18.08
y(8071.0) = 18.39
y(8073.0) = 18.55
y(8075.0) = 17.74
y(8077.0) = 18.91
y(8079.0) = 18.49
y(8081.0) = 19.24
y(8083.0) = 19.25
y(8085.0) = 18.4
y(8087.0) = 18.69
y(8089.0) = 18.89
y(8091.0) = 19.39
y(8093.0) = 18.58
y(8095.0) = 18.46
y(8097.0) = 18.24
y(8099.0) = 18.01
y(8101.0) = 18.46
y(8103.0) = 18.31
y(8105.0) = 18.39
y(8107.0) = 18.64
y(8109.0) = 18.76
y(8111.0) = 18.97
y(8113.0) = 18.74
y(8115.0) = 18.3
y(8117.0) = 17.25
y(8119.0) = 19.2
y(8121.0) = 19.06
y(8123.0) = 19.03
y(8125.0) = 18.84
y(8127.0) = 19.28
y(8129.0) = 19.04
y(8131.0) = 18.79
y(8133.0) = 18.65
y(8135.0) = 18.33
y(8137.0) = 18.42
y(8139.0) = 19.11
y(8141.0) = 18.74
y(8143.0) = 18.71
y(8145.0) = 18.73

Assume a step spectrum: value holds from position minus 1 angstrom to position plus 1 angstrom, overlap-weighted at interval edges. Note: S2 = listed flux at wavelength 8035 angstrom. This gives 19.07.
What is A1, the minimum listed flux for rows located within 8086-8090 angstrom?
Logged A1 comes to 18.69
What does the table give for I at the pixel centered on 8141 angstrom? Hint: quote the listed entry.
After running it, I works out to 18.74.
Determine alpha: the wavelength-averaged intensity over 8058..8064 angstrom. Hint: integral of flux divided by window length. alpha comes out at 18.9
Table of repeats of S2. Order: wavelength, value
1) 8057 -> 19.34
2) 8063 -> 18.93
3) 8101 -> 18.46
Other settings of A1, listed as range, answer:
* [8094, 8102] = 18.01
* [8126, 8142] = 18.33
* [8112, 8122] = 17.25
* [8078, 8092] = 18.4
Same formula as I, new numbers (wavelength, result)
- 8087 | 18.69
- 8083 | 19.25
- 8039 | 18.32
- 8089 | 18.89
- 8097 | 18.24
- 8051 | 18.87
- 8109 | 18.76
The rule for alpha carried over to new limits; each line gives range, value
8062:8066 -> 18.6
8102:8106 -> 18.4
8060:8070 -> 18.5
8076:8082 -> 18.9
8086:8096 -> 18.8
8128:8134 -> 18.8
